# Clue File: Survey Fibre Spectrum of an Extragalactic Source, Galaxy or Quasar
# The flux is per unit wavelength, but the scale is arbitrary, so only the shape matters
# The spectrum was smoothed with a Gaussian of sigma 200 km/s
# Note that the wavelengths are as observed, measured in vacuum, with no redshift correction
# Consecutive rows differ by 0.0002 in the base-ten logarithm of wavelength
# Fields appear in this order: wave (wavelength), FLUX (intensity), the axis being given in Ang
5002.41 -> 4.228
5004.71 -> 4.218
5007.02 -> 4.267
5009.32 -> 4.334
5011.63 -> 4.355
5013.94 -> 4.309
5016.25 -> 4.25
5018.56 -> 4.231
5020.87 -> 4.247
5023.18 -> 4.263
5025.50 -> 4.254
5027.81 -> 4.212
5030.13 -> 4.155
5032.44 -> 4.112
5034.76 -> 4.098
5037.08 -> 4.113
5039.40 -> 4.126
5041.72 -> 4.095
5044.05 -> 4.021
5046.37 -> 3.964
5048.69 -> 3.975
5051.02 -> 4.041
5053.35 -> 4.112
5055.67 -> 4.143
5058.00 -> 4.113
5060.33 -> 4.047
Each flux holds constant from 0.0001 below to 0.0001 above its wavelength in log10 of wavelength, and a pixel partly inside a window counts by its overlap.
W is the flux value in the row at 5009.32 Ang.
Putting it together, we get 4.334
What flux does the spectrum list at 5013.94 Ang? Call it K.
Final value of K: 4.309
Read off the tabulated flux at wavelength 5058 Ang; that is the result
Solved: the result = 4.113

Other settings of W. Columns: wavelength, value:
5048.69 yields 3.975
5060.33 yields 4.047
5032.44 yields 4.112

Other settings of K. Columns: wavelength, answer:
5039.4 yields 4.126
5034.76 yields 4.098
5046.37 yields 3.964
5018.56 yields 4.231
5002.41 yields 4.228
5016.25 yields 4.25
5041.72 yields 4.095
